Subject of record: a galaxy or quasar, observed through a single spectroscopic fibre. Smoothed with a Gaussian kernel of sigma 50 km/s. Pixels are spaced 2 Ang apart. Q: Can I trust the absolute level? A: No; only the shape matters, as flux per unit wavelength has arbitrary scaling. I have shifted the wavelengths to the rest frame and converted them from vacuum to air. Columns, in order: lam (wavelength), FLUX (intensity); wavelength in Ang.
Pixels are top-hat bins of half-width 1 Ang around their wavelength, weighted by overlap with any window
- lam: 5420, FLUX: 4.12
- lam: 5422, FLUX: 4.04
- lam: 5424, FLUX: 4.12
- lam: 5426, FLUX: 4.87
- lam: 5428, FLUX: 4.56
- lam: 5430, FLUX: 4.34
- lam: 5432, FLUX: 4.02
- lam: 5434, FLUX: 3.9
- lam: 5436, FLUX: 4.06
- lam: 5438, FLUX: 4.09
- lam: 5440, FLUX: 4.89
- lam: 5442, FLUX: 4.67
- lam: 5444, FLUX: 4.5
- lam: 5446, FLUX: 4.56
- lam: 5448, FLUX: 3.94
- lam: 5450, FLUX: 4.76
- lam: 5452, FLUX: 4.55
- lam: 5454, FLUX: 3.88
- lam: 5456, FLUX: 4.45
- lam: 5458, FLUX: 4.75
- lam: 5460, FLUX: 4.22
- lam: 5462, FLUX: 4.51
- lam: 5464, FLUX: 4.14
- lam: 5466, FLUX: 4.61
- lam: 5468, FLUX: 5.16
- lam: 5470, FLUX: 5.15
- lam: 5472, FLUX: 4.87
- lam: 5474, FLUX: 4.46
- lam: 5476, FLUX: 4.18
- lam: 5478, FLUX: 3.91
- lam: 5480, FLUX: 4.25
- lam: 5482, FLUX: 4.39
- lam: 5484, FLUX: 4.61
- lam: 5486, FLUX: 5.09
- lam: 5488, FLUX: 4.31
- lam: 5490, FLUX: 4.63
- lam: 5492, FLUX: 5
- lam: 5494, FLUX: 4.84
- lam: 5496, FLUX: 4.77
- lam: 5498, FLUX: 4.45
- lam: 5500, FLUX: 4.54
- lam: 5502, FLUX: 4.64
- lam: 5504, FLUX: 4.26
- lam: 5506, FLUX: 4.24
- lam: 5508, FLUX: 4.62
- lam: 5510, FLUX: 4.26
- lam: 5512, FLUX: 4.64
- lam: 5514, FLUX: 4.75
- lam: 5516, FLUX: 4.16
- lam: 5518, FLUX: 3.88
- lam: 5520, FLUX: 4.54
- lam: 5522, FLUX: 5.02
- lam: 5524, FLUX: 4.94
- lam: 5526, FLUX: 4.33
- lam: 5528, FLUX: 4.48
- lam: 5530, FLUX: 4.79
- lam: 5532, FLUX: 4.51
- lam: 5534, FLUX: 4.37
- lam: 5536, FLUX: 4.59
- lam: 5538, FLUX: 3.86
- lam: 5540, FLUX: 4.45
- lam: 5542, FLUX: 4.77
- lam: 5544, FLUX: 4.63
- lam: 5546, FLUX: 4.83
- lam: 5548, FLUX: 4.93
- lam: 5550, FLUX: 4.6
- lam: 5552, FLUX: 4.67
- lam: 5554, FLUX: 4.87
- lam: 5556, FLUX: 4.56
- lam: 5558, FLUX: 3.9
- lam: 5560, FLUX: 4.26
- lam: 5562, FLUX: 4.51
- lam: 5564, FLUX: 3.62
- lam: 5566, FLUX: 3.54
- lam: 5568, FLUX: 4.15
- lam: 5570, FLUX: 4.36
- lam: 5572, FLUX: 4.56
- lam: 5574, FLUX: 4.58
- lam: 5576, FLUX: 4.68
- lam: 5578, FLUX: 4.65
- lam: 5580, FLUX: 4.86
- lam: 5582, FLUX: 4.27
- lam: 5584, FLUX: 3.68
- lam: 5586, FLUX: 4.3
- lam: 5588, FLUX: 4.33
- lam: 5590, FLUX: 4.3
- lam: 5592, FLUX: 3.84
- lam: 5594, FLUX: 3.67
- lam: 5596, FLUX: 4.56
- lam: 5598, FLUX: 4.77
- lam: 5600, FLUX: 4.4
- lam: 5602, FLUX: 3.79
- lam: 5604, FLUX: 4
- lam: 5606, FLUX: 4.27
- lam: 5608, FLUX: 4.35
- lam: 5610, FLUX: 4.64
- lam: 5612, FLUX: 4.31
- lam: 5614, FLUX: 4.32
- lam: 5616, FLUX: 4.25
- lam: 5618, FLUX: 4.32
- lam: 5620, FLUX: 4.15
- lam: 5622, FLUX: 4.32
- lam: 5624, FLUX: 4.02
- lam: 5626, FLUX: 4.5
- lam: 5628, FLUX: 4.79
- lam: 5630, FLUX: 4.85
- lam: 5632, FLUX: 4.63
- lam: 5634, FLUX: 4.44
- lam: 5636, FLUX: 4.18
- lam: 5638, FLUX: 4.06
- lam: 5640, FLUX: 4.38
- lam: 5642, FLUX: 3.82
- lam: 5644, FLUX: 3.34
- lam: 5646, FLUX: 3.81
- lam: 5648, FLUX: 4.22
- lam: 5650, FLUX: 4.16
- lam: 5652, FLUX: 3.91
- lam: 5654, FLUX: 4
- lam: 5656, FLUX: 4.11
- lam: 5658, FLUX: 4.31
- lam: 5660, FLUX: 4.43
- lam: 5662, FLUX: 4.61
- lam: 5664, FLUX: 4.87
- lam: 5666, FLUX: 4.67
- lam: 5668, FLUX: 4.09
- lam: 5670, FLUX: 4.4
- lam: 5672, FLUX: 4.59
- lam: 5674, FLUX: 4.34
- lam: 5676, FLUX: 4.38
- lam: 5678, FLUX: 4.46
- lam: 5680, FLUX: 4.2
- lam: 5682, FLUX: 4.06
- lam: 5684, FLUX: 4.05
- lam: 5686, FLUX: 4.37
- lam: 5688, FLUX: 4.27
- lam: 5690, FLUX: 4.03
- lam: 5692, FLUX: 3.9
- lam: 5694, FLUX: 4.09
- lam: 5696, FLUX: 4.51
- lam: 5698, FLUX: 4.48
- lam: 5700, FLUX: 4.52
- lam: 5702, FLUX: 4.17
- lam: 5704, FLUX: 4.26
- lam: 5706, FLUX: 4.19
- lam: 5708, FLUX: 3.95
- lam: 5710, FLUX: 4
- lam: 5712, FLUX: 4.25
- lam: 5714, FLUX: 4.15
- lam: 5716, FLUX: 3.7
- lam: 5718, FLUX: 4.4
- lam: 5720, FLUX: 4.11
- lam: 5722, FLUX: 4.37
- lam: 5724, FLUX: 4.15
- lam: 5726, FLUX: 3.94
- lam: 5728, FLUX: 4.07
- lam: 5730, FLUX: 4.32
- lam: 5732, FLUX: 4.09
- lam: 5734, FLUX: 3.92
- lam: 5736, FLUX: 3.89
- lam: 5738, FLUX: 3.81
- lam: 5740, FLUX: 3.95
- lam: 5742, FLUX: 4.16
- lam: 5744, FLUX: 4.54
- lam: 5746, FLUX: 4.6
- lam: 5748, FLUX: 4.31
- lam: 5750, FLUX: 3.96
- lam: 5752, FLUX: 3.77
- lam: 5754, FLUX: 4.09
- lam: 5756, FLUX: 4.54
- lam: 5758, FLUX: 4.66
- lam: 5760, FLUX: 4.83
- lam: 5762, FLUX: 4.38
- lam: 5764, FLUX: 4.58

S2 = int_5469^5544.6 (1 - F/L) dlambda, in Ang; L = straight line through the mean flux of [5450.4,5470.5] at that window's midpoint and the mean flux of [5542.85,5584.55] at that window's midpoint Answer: -0.8 Ang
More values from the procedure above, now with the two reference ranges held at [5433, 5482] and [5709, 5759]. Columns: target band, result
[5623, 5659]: 0.4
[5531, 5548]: -0.7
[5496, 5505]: -0.2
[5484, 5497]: -1.1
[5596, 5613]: -0.2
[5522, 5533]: -0.7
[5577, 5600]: 0.0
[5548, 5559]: -0.6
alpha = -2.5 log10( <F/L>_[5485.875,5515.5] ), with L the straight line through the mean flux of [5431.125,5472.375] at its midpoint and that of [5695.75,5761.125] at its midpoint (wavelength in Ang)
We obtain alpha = -0.04 mag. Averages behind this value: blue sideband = 4.46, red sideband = 4.2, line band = 4.58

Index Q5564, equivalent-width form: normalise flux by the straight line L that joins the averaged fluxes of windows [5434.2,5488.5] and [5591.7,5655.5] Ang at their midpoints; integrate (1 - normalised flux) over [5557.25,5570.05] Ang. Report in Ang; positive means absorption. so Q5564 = 0.9 Ang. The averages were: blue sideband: 4.47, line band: 4.03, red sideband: 4.22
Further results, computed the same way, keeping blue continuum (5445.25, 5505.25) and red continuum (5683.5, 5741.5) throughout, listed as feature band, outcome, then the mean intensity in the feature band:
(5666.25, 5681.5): -0.6 Ang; 4.36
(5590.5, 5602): 0.3 Ang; 4.21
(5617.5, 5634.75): -0.7 Ang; 4.45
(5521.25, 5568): -0.6 Ang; 4.47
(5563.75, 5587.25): 0.4 Ang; 4.29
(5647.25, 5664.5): -0.2 Ang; 4.28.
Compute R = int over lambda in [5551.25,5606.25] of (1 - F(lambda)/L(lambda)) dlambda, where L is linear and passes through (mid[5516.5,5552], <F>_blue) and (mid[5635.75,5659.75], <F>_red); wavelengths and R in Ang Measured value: 0.9 Ang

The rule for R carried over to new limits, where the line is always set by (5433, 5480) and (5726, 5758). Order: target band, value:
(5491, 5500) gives -0.7 Ang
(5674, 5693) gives 0.0 Ang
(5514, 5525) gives -0.4 Ang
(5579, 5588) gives 0.1 Ang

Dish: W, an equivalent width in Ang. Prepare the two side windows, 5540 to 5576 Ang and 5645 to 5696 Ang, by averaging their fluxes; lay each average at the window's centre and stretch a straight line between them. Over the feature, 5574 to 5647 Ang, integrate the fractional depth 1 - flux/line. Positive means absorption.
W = 1.3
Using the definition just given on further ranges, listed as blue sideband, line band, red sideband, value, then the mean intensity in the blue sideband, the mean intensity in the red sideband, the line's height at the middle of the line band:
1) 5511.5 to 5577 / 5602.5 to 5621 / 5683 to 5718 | 0.3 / 4.46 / 4.18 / 4.34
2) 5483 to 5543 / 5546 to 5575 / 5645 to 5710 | 0.5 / 4.54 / 4.26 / 4.46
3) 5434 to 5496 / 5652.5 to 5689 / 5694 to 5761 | -0.6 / 4.51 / 4.2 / 4.27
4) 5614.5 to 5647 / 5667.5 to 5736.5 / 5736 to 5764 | 1.1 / 4.24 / 4.27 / 4.26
